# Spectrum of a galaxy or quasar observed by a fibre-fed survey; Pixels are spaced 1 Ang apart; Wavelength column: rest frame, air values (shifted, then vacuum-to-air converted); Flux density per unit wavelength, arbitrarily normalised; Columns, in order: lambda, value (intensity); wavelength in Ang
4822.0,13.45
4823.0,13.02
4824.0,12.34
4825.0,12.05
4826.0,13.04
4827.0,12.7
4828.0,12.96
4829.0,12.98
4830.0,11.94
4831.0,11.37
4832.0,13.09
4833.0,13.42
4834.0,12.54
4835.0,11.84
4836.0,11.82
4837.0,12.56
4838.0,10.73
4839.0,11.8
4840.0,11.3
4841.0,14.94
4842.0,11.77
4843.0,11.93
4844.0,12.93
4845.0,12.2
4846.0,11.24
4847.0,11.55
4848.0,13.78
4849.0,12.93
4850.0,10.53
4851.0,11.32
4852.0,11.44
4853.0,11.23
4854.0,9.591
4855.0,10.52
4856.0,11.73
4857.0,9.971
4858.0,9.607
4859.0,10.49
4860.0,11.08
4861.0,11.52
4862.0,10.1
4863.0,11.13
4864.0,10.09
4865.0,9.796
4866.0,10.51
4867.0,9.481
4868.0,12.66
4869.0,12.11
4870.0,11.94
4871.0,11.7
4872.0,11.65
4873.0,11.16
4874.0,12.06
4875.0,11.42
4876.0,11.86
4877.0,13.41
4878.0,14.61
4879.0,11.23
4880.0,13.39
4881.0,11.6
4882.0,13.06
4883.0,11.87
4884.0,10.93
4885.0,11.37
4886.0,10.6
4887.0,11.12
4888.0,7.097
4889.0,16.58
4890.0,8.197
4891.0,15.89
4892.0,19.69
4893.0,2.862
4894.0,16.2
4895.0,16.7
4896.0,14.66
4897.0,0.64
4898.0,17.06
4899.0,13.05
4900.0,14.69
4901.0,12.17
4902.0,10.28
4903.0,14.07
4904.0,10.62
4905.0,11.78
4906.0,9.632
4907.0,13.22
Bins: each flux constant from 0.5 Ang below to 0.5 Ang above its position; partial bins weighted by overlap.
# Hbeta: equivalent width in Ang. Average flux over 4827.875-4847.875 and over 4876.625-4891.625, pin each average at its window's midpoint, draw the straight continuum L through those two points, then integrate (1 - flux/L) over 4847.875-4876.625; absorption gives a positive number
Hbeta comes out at 2.49 Ang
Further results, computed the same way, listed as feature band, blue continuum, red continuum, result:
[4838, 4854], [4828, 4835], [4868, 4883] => 0.64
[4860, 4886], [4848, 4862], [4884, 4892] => -0.08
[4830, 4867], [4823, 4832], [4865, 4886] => 2.17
